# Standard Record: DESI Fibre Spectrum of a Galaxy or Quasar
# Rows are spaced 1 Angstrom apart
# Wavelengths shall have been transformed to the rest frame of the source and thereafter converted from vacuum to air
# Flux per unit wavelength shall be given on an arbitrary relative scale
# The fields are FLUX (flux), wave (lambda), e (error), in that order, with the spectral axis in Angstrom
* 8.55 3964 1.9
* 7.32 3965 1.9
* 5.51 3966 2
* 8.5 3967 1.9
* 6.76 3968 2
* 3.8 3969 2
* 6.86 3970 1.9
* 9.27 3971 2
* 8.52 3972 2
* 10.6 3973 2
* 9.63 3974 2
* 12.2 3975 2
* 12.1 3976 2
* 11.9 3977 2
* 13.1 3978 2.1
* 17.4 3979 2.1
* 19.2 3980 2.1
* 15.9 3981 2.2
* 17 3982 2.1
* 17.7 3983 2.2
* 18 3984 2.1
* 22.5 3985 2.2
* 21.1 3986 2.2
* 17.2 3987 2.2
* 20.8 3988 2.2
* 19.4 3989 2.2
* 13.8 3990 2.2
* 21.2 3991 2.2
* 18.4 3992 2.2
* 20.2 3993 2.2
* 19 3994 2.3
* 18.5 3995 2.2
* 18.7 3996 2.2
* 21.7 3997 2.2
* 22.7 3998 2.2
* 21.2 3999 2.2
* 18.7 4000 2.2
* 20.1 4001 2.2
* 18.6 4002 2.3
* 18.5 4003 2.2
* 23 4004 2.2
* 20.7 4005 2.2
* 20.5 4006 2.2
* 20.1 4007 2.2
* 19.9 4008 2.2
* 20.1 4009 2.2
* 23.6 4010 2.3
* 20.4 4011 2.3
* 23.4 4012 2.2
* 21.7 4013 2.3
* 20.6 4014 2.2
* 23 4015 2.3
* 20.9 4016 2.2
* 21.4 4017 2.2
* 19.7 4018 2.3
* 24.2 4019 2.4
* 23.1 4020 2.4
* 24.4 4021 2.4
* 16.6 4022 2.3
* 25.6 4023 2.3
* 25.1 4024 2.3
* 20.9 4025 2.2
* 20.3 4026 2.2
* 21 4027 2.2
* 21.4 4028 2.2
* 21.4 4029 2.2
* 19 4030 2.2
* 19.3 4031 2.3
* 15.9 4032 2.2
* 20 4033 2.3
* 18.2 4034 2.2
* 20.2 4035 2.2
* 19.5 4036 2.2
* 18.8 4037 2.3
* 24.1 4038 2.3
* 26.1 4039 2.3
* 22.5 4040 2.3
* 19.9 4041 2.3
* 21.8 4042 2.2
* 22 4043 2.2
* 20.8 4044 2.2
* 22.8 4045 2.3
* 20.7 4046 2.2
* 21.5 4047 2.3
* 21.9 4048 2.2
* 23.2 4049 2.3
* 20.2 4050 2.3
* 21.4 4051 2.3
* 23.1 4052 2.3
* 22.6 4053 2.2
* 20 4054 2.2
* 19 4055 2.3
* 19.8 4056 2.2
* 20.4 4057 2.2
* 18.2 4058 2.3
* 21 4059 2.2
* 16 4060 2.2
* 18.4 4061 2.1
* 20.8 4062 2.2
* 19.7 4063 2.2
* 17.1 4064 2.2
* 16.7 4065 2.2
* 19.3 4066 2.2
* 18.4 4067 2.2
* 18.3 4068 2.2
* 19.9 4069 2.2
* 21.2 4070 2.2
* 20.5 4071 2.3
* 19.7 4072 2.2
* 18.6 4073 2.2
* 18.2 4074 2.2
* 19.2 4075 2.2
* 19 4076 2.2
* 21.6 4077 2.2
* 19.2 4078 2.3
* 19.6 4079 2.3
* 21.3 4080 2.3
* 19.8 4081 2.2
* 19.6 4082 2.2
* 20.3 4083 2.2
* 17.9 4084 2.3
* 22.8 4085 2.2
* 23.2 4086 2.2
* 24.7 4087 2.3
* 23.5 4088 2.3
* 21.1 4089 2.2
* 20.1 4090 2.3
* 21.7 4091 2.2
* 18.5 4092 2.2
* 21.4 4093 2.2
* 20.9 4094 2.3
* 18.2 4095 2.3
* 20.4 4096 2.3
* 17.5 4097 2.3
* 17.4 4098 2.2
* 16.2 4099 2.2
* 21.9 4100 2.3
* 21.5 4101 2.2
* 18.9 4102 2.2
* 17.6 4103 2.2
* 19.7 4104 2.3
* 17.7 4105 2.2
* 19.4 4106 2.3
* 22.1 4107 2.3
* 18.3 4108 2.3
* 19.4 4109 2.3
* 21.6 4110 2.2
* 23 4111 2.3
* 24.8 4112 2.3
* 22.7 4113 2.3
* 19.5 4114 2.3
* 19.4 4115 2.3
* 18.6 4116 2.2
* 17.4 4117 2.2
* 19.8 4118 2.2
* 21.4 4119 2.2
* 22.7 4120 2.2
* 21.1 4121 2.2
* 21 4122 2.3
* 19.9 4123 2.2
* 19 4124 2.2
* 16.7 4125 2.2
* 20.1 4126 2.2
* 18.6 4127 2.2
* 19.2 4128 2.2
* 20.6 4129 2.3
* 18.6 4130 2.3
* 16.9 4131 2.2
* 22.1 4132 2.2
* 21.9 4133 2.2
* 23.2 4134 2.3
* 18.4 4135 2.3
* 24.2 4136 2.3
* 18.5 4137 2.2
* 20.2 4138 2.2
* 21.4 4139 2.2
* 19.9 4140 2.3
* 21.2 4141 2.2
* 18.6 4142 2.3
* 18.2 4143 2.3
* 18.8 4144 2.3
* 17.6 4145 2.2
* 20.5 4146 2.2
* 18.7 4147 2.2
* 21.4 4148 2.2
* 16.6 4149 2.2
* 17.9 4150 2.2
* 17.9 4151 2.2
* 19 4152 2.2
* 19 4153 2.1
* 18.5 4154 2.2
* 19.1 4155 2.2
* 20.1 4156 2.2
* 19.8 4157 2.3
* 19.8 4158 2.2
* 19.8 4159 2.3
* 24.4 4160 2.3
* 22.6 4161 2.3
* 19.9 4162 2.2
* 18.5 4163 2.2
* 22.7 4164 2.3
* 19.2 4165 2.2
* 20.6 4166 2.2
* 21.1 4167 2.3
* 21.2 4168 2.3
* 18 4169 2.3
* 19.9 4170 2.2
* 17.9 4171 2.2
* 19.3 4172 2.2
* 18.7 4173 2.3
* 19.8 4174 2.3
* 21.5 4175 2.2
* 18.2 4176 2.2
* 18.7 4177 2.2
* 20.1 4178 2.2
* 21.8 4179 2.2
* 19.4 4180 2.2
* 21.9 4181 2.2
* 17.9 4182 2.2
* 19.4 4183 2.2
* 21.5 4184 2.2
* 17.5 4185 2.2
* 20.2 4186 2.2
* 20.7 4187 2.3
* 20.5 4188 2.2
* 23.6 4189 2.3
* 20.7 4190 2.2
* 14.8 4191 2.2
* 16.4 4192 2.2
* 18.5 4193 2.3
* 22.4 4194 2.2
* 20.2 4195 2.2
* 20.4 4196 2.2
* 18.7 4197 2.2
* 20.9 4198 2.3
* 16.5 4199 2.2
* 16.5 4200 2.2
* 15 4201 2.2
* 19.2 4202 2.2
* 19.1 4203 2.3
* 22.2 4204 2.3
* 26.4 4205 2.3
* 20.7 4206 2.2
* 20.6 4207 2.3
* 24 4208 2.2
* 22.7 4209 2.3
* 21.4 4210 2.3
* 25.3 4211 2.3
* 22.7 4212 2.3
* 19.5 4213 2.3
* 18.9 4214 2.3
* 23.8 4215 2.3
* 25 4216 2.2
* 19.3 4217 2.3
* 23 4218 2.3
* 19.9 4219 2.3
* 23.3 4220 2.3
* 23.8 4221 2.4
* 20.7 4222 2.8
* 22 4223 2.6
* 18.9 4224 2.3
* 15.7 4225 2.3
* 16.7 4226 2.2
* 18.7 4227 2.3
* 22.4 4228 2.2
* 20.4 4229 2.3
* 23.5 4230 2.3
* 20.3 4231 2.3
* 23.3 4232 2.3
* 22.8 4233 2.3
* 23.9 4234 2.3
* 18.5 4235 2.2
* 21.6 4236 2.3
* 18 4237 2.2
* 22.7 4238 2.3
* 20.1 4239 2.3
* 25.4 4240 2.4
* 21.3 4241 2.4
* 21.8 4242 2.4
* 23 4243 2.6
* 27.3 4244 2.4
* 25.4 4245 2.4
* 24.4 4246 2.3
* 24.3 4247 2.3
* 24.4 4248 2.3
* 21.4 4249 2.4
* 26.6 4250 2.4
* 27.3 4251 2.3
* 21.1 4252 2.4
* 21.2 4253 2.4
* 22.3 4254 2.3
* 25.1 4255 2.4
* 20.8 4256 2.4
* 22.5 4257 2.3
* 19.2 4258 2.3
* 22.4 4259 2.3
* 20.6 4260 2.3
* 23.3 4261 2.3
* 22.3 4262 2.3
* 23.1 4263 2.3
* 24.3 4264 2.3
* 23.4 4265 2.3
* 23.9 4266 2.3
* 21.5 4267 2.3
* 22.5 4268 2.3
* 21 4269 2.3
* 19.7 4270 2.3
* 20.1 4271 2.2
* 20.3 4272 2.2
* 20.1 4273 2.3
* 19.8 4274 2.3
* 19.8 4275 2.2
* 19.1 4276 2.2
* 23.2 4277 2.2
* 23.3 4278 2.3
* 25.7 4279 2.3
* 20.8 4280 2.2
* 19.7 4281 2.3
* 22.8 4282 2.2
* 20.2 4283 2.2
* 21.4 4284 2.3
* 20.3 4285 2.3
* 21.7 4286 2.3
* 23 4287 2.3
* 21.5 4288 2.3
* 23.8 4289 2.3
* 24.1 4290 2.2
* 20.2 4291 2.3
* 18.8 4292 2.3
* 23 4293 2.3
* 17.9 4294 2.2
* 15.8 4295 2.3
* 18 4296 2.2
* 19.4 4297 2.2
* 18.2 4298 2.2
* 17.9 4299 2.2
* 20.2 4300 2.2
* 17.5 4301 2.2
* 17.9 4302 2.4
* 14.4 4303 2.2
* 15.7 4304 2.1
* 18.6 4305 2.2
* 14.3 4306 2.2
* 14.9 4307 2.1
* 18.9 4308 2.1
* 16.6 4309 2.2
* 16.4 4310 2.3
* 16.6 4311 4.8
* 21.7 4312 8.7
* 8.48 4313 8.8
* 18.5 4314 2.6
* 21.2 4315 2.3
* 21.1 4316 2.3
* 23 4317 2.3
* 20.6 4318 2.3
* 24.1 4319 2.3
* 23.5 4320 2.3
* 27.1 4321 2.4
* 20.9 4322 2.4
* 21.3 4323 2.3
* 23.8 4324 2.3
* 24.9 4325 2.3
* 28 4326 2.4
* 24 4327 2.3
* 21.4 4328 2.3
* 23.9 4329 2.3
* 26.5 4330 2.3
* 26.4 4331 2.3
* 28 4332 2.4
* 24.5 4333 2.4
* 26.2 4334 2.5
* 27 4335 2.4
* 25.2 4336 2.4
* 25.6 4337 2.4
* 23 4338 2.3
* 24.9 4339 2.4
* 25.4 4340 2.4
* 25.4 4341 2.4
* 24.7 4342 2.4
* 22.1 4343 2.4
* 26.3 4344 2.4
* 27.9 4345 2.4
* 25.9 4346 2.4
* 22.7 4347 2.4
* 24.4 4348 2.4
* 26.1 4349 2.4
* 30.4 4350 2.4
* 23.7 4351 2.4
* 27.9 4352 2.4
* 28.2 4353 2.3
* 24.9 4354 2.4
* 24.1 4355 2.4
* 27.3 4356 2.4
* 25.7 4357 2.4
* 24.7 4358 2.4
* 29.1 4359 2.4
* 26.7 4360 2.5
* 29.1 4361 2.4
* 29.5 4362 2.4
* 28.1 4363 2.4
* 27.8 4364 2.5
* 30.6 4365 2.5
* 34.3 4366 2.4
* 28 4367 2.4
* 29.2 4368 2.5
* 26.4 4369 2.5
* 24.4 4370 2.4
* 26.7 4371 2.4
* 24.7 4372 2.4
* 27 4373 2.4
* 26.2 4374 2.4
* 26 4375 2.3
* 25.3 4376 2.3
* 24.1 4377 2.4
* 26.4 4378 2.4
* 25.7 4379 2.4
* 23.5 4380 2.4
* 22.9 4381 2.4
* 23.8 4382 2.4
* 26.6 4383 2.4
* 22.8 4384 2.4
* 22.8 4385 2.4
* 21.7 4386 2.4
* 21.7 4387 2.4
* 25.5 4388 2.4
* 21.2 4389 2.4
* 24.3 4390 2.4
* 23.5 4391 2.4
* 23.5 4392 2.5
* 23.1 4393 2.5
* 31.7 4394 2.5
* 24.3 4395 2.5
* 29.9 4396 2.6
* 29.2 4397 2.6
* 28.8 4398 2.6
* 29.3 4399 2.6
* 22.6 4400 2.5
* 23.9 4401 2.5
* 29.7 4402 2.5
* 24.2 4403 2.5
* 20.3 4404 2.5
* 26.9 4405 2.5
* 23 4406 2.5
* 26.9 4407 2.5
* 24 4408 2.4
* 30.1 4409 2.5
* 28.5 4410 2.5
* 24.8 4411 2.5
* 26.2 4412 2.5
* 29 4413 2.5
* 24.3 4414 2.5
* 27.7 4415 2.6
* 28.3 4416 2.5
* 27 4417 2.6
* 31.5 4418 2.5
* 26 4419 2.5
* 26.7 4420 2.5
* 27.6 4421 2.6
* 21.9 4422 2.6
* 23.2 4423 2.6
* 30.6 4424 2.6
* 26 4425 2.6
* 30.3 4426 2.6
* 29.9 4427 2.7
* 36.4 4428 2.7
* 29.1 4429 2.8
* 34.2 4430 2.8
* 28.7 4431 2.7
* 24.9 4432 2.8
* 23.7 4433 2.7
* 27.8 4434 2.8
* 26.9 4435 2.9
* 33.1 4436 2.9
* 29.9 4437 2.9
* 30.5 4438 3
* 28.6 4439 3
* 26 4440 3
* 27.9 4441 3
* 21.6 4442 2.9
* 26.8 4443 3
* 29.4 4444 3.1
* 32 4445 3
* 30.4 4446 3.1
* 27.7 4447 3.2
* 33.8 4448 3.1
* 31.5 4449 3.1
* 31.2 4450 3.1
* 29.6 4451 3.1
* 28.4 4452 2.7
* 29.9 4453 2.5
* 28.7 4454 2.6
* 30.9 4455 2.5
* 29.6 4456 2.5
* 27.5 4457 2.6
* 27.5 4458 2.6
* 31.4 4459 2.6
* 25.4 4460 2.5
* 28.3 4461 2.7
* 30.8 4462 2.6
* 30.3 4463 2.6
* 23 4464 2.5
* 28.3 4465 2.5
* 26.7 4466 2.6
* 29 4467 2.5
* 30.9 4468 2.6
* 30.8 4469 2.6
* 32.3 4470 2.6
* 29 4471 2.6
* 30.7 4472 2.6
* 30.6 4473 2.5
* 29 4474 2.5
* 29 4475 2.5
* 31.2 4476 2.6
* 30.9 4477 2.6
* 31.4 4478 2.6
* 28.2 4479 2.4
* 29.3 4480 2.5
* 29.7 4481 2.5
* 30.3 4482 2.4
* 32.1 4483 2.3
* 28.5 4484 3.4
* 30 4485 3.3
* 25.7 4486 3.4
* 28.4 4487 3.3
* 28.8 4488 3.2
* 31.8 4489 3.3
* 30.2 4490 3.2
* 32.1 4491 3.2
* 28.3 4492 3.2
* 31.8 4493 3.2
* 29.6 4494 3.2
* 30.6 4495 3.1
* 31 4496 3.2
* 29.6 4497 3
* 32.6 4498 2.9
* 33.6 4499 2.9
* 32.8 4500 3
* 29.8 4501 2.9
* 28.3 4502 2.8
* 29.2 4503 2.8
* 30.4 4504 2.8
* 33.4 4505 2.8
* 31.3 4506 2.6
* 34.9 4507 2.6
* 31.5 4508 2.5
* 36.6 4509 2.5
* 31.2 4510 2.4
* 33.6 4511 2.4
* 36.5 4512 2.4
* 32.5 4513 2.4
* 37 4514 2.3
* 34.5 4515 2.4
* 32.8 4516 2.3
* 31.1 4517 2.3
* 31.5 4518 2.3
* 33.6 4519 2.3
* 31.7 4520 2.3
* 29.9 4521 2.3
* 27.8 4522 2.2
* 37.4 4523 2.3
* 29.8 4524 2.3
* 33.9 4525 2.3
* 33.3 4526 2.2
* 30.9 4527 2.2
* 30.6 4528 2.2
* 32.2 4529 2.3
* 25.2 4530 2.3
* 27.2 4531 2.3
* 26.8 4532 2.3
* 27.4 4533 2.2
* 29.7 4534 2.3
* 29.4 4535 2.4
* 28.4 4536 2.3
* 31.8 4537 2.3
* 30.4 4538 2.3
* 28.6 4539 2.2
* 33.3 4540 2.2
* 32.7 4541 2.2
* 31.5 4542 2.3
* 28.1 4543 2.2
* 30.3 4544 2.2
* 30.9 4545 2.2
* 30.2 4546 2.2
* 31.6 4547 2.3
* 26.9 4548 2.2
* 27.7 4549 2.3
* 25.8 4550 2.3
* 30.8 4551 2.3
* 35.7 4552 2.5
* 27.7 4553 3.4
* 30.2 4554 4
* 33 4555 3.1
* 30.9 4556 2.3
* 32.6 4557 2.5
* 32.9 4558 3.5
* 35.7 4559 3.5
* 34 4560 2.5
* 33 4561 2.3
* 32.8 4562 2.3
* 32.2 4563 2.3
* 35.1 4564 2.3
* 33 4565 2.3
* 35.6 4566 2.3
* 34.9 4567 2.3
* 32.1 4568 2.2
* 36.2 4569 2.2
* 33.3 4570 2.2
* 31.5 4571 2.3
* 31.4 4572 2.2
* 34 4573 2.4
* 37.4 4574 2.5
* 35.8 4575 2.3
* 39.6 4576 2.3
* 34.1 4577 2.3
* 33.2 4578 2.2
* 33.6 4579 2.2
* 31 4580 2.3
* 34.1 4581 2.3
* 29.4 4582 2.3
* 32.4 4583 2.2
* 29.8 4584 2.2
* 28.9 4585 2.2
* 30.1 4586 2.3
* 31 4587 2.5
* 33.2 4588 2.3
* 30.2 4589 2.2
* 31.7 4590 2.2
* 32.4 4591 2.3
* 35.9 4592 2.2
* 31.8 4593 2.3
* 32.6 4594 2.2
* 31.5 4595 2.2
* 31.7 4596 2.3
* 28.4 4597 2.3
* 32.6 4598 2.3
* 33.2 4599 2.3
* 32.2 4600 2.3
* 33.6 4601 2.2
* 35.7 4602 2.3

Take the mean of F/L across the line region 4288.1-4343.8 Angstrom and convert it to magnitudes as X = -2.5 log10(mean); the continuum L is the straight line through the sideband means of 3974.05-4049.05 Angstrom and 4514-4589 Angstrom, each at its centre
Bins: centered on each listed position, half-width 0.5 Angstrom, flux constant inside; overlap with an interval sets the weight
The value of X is 0.24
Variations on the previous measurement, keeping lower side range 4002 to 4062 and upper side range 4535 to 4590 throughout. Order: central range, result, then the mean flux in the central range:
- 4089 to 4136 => 0.14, 20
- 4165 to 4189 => 0.20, 19.9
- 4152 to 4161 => 0.17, 20.1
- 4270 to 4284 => 0.23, 21.1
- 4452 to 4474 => 0.03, 29.1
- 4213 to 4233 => 0.19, 21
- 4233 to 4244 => 0.15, 21.9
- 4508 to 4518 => -0.09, 33.7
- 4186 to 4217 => 0.19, 20.5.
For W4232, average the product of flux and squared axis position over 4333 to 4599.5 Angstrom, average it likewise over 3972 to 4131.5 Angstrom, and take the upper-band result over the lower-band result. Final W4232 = 1.79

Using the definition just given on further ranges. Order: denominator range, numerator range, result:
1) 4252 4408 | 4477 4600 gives 1.48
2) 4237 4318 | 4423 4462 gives 1.50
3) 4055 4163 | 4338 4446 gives 1.53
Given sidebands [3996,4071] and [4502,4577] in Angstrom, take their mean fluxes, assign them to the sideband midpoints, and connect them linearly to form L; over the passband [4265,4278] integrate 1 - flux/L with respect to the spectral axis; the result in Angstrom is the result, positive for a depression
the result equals 2.4 Angstrom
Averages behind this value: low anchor 20.7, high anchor 31.9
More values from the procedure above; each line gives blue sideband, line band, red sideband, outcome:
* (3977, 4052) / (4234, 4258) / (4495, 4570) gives 2.4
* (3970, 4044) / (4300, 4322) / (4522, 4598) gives 6.3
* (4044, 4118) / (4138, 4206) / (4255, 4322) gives 1.8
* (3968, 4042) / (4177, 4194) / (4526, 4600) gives 2.4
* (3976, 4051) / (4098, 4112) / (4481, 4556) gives 1.5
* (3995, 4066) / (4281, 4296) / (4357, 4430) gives 2.4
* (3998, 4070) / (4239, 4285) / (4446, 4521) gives 5.9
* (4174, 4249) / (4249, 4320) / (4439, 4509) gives 8.6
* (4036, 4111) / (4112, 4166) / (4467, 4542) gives 4.8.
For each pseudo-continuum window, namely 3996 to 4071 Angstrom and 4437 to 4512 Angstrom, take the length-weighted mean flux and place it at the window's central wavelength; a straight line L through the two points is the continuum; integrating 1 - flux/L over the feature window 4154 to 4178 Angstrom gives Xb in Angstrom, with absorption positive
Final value 3.6 Angstrom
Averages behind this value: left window 20.7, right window 30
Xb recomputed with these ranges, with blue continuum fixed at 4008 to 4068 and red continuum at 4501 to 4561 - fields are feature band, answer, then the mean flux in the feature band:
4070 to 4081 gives 0.9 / 19.8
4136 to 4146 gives 1.4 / 19.7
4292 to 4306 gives 4.5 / 17.9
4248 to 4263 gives 1.6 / 22.7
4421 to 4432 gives 0.1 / 28.8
